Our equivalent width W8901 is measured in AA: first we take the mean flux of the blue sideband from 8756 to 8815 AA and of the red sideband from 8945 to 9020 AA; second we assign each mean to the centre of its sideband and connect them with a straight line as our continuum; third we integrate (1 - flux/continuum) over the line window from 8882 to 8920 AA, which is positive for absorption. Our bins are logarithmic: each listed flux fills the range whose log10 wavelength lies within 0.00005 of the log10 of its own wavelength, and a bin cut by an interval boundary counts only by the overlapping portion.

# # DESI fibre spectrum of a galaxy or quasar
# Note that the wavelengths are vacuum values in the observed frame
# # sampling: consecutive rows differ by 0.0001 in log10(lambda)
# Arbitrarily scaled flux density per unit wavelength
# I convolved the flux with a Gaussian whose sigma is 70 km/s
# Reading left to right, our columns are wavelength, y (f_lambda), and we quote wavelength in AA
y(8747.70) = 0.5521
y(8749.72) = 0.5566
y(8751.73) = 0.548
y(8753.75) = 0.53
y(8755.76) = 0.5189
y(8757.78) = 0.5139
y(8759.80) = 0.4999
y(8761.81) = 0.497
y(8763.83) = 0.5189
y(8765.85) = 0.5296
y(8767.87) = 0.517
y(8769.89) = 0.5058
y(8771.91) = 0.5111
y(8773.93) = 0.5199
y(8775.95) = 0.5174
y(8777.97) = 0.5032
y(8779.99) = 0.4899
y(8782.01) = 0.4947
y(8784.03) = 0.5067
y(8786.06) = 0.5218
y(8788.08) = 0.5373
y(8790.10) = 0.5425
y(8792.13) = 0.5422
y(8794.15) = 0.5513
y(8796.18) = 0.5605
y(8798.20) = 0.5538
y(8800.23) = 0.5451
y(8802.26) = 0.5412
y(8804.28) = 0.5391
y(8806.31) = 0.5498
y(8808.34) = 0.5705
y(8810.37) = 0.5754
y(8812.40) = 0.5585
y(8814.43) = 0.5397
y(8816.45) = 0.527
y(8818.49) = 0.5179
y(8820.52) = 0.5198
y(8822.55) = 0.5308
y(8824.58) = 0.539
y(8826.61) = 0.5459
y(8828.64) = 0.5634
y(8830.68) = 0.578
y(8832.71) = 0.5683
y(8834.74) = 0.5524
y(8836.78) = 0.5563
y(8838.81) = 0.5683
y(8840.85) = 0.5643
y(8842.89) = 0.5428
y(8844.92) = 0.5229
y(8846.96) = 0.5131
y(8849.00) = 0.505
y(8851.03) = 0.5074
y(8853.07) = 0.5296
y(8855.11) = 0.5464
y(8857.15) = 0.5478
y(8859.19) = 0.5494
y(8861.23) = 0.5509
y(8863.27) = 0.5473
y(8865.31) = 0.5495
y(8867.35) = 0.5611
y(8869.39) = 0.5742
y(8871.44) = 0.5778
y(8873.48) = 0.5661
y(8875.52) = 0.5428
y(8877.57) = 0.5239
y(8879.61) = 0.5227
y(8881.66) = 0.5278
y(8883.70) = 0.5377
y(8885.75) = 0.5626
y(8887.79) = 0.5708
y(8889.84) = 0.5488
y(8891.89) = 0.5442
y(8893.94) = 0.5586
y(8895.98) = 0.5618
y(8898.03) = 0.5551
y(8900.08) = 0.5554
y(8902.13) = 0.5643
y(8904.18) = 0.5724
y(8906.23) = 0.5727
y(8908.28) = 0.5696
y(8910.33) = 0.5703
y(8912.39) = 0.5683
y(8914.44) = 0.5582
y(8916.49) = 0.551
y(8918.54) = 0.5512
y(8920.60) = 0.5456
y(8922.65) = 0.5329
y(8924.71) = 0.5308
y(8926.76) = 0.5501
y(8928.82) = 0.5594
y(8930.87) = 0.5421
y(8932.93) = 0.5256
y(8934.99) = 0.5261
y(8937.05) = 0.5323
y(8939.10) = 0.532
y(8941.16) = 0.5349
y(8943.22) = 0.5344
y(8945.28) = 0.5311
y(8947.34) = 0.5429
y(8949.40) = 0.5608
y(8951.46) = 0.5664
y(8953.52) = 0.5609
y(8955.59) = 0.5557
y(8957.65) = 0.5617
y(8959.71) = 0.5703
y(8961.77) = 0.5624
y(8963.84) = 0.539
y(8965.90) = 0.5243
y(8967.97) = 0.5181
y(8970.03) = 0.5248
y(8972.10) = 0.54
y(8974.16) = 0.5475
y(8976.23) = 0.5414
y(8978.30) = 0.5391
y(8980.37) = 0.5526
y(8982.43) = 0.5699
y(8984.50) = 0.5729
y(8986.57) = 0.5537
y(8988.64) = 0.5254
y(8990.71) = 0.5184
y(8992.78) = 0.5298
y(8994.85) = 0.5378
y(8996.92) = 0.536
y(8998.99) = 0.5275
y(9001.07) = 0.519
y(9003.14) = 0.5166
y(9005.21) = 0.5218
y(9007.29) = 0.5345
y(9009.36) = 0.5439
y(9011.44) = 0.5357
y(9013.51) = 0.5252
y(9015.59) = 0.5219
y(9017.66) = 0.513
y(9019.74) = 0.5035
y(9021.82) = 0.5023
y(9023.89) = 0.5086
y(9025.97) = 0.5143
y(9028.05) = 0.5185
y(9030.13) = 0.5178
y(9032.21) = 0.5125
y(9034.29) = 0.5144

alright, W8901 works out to -1.7 AA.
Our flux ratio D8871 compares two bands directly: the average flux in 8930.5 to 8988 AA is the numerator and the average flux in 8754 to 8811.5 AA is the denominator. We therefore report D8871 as 1.0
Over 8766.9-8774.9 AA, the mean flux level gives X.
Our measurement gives 0.513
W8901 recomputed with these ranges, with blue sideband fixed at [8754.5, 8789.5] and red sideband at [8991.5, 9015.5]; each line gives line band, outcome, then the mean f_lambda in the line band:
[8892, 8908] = -1.2 AA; 0.562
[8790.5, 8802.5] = -0.8 AA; 0.549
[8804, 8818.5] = -1.0 AA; 0.549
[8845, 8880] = -1.5 AA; 0.542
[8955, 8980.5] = -0.8 AA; 0.544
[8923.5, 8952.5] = -0.9 AA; 0.541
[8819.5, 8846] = -1.7 AA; 0.55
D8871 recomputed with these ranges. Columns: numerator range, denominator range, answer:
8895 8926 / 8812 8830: 1.04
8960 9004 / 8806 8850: 0.99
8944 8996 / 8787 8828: 1.00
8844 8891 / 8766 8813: 1.02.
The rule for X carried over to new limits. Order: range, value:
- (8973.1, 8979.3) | 0.543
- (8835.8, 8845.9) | 0.551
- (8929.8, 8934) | 0.534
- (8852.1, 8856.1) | 0.538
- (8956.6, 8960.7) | 0.567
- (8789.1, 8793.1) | 0.542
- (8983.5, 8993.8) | 0.54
